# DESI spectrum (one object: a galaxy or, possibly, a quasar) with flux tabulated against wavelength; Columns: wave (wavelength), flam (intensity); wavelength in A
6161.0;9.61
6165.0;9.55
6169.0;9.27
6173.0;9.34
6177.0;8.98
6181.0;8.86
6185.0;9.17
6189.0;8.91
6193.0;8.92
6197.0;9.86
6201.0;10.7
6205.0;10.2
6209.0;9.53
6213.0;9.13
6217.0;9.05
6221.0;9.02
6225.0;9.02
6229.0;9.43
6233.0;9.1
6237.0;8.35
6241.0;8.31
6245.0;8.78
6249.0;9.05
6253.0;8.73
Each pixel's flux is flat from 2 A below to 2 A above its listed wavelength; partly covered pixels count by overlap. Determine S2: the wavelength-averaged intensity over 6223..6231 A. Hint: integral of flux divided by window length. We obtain 9.22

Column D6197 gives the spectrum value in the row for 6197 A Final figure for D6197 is 9.86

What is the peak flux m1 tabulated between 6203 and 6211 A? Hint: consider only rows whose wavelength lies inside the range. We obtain 10.2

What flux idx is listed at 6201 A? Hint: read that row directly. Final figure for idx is 10.7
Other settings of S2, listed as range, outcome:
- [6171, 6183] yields 9.06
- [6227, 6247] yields 8.79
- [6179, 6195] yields 8.96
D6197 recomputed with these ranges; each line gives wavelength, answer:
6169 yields 9.27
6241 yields 8.31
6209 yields 9.53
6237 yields 8.35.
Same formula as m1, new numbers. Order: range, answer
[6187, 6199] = 9.86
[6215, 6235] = 9.43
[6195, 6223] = 10.7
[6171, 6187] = 9.34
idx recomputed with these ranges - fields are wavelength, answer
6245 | 8.78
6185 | 9.17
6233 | 9.1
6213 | 9.13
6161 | 9.61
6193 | 8.92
